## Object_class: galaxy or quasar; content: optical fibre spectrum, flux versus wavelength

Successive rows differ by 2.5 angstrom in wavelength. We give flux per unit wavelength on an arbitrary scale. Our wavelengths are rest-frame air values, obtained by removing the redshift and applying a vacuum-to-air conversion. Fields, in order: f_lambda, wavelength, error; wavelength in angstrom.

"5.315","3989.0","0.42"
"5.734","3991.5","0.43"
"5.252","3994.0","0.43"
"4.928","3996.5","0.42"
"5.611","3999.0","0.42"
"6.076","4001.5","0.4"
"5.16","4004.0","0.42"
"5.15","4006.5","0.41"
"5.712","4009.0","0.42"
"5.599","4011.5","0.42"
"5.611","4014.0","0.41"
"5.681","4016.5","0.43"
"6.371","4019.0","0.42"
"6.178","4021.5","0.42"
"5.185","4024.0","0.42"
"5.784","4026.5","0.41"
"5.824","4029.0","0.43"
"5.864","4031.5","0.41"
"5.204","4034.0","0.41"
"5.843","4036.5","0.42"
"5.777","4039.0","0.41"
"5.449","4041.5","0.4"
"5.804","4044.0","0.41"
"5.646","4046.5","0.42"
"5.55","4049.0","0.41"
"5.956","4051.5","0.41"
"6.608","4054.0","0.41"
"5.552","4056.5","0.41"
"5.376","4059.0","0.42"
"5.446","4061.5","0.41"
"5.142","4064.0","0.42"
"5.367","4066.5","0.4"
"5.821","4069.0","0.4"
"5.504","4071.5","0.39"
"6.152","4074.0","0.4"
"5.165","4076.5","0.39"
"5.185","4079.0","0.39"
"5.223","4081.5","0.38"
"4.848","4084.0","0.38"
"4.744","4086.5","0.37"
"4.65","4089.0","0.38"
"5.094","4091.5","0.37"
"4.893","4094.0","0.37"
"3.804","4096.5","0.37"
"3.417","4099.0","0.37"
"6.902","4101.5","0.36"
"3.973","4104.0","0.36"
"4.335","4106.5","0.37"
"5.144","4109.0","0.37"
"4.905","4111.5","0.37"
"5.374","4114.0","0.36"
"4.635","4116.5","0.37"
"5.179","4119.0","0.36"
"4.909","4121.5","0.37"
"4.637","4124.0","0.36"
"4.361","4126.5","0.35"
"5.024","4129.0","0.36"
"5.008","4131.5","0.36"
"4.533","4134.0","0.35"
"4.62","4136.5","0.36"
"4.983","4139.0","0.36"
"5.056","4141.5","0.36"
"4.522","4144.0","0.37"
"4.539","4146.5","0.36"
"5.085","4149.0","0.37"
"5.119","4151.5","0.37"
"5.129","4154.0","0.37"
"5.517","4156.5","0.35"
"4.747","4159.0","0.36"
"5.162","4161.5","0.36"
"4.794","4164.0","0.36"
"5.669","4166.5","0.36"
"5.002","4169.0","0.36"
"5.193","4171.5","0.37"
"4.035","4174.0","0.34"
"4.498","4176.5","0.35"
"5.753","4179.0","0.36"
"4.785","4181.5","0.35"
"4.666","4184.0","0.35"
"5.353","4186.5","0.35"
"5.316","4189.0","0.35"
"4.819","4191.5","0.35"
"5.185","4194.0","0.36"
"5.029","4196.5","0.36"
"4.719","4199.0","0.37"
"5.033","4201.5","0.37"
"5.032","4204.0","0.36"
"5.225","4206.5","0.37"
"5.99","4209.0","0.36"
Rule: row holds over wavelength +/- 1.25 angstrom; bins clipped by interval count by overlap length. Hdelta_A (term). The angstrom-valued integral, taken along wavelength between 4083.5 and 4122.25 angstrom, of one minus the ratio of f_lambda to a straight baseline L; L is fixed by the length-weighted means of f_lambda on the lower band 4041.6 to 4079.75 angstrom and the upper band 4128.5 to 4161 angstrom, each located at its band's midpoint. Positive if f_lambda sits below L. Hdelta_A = 3.4 angstrom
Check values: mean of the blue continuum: 5.62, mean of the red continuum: 4.92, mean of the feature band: 4.8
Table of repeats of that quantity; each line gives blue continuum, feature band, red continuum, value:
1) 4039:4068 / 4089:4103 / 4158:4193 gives 1.6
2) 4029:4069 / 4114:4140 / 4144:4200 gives 2.1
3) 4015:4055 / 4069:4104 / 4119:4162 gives 2.1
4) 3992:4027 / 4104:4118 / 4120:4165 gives 0.7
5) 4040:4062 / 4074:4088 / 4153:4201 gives 1.1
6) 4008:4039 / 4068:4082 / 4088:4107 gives -1.5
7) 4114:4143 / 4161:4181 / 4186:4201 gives -0.1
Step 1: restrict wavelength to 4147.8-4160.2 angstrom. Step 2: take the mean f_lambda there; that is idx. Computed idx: 5.12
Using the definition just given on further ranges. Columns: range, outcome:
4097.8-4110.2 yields 4.76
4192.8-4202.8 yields 4.99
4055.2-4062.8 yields 5.46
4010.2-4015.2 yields 5.61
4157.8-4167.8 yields 5.09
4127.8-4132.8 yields 5.01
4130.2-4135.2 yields 4.78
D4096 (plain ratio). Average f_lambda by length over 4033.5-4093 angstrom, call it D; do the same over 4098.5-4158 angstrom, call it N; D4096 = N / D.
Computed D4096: 0.9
